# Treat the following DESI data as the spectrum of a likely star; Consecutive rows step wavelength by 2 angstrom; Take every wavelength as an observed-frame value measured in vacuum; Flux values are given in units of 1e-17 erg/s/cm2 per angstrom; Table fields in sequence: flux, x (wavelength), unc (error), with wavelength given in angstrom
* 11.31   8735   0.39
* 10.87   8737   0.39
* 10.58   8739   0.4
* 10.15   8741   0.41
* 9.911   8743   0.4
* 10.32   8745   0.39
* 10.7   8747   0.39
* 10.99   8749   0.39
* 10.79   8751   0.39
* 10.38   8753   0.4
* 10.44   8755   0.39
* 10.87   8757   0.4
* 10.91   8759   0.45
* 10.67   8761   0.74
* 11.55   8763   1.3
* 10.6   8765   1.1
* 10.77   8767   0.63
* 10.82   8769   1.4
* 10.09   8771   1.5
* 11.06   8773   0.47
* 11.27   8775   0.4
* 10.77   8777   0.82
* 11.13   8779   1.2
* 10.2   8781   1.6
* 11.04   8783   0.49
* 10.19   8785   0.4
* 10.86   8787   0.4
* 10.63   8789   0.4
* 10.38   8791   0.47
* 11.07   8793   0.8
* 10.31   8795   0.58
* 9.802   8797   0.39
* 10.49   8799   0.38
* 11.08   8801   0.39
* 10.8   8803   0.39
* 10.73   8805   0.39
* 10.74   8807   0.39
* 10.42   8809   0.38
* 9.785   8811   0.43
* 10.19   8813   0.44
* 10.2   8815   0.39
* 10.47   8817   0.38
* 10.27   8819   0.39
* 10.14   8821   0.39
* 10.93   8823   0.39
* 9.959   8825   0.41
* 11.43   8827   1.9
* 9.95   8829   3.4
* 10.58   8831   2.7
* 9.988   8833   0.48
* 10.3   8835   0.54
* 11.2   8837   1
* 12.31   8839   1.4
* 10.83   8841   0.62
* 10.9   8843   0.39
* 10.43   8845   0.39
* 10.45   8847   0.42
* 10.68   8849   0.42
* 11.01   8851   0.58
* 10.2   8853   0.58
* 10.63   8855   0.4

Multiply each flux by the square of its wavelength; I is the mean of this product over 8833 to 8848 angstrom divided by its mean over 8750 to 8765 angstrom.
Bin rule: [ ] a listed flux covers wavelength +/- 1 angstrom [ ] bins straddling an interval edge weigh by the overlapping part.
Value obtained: 1.03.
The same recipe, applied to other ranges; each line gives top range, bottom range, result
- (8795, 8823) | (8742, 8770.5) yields 0.99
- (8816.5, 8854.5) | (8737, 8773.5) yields 1.02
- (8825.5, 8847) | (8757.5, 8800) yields 1.02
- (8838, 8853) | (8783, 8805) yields 1.04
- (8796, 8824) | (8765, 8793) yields 0.98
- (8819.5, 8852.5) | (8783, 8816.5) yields 1.03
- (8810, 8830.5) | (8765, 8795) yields 0.97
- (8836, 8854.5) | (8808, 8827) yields 1.06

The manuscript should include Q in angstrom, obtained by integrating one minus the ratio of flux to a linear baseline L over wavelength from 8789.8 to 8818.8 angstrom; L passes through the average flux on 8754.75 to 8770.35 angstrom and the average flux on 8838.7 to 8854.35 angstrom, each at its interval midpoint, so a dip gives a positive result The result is 0.93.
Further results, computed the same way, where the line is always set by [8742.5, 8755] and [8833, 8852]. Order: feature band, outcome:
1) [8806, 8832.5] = 1.0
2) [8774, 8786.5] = -0.2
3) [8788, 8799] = 0.2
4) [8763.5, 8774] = -0.1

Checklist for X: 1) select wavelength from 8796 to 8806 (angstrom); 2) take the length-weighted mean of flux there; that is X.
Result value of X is 10.6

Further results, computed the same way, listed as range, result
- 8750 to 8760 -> 10.7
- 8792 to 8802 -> 10.6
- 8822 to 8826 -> 10.4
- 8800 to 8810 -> 10.8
